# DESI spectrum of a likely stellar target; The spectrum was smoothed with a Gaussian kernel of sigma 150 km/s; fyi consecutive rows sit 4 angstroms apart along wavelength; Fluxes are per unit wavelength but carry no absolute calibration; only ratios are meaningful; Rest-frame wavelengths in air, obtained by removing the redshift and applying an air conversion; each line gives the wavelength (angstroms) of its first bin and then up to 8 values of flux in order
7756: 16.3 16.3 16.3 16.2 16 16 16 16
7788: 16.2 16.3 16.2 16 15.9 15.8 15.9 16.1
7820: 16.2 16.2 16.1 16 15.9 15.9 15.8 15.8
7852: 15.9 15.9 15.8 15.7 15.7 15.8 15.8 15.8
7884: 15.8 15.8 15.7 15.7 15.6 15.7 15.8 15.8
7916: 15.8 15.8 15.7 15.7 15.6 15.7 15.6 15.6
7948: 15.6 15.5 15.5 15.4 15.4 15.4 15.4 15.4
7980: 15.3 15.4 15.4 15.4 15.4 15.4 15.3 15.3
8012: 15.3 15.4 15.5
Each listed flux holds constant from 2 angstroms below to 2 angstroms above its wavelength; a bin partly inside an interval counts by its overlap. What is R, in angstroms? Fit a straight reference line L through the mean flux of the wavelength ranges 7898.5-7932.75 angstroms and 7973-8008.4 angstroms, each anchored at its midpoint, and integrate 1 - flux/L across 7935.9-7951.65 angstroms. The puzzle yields 0.0 angstroms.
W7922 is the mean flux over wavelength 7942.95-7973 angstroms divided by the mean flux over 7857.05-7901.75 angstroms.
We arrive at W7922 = 0.98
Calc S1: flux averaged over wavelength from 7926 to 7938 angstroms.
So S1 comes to 15.7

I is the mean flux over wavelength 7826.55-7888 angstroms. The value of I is 15.8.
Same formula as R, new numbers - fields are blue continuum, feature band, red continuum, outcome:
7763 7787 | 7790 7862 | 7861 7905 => -0.29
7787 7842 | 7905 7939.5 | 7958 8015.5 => -0.23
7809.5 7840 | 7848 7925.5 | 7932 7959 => 0.17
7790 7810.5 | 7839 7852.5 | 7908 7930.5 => 0.08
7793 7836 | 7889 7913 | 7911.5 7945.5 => 0.10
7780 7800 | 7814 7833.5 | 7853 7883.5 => -0.16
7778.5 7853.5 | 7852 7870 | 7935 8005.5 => 0.07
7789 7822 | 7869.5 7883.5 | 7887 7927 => 0.03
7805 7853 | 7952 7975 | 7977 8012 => 0.07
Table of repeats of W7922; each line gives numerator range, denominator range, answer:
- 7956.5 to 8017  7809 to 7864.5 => 0.96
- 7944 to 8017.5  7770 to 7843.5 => 0.96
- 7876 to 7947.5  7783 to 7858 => 0.98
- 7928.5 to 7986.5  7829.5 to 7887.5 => 0.98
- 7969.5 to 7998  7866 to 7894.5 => 0.98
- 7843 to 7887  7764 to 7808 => 0.98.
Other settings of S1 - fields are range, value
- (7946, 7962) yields 15.5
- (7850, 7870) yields 15.8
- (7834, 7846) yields 15.9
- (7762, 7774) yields 16.2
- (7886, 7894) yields 15.8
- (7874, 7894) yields 15.8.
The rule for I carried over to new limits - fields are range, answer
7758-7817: 16.1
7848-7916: 15.8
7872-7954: 15.7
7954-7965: 15.4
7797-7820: 16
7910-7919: 15.8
